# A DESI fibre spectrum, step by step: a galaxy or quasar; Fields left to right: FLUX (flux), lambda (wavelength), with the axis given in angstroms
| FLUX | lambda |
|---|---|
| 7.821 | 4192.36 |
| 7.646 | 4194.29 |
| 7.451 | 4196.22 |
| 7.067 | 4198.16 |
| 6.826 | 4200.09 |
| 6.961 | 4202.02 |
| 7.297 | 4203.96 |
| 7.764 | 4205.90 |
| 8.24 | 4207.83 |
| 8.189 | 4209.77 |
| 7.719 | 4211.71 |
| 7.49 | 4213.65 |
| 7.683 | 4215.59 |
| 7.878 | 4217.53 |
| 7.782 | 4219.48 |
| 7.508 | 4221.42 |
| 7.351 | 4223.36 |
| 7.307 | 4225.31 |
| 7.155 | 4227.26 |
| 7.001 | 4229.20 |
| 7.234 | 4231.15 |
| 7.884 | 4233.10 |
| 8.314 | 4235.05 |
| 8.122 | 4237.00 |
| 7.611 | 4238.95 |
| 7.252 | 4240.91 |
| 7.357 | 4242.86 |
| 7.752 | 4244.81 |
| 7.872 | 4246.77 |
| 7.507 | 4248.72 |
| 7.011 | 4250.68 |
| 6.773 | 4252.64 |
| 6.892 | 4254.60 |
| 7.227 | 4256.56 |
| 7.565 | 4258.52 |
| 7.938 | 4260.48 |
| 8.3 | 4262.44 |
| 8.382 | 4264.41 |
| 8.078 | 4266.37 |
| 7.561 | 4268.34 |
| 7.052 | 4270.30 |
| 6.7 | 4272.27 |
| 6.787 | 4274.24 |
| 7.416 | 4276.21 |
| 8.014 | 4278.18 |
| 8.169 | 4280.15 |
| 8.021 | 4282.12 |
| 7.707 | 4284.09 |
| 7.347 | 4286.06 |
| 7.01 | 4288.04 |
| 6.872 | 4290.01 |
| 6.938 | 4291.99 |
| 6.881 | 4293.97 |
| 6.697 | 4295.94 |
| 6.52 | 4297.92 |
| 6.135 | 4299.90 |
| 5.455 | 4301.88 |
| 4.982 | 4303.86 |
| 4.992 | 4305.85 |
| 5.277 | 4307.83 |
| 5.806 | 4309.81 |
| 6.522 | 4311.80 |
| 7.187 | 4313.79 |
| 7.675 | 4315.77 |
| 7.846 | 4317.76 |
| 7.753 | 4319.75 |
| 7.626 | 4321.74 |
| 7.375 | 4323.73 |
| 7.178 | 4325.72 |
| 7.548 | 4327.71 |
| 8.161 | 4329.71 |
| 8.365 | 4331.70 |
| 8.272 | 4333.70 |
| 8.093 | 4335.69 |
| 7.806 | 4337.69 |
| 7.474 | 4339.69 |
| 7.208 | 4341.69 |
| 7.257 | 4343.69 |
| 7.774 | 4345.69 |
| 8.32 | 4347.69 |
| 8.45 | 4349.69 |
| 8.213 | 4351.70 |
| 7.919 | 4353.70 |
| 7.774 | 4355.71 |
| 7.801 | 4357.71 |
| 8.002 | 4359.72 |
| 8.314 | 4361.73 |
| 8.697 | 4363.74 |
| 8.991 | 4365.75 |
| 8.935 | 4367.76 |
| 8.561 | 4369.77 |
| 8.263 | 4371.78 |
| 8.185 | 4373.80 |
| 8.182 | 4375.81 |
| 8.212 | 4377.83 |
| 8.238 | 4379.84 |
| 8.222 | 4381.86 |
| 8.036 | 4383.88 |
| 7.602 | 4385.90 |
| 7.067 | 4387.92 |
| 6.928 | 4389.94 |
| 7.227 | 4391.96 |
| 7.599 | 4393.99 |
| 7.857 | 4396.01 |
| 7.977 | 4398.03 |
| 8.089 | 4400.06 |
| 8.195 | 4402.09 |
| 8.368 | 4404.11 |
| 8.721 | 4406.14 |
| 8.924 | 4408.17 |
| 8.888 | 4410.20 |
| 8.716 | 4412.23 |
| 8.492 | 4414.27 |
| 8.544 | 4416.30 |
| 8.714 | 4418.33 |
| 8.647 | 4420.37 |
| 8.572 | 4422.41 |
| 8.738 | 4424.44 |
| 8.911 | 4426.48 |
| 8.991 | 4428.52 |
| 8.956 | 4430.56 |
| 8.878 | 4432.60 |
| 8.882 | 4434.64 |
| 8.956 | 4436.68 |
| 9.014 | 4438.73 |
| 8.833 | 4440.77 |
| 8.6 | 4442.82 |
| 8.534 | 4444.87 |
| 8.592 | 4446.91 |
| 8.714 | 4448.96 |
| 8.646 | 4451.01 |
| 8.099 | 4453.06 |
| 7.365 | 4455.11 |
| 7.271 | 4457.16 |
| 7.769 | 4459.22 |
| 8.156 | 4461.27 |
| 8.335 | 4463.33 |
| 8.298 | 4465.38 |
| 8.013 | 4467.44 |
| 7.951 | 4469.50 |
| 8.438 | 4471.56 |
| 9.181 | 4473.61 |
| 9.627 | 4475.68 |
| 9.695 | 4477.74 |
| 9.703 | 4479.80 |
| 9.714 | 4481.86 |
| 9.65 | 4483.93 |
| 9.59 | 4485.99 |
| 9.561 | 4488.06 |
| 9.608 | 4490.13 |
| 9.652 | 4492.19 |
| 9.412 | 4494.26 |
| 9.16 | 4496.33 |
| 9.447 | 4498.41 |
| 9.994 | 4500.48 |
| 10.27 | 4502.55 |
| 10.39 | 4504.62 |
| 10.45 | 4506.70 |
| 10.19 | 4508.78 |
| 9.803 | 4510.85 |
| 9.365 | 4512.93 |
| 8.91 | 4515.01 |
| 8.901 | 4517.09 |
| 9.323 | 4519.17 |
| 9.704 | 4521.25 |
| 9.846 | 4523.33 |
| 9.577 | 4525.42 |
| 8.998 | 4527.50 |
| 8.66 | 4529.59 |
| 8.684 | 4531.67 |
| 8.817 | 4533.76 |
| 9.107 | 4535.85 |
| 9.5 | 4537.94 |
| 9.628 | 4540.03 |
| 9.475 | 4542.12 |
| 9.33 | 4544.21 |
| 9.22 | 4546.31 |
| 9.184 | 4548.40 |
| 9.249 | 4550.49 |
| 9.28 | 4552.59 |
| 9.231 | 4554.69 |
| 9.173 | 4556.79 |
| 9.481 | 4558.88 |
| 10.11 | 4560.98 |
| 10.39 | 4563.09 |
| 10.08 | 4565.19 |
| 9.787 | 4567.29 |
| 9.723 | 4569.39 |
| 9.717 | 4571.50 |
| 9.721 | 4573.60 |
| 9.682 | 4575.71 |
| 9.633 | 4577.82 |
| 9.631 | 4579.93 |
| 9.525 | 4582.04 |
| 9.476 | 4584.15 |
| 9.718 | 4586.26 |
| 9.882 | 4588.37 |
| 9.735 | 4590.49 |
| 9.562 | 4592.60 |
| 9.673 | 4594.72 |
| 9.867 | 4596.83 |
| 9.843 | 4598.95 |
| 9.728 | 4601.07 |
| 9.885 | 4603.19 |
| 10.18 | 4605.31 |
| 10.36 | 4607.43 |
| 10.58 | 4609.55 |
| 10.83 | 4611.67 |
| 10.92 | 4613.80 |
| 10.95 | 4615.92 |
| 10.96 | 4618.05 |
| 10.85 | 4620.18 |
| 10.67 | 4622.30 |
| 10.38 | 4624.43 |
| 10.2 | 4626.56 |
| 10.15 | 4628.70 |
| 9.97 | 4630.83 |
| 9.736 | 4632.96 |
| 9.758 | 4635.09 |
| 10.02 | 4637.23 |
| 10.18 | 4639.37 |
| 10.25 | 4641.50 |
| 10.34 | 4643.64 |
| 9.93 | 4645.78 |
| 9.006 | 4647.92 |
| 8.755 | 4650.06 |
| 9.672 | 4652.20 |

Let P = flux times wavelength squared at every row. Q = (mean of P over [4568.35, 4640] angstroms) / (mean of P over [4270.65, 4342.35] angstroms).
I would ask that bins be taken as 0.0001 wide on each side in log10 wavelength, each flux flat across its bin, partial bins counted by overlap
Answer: 1.6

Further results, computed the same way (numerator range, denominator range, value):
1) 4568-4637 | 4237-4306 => 1.62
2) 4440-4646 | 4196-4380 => 1.42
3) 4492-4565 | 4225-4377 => 1.40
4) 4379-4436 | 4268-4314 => 1.31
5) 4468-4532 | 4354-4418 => 1.22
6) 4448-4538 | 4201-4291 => 1.36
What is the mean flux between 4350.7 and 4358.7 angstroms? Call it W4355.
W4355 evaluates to 7.93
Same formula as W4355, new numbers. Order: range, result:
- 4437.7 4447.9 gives 8.71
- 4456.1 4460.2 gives 7.51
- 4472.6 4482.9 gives 9.58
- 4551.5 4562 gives 9.45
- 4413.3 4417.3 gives 8.53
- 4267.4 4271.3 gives 7.31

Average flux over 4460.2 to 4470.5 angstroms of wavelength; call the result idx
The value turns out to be 8.15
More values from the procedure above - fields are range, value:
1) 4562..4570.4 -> 10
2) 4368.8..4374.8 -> 8.33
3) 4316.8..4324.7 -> 7.65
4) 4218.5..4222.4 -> 7.65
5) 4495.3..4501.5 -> 9.52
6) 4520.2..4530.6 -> 9.36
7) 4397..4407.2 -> 8.27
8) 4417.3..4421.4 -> 8.67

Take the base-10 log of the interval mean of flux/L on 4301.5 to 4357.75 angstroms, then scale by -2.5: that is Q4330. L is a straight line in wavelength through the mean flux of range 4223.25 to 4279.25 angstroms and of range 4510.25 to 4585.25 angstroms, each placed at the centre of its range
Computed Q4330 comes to 0.10 mag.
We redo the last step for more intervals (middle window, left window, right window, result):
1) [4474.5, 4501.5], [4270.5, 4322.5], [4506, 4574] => -0.08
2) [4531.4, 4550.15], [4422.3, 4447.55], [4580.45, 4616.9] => 0.04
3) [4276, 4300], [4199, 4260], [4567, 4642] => 0.09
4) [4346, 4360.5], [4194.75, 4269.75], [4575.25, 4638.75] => 0.04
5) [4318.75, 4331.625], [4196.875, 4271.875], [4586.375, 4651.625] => 0.07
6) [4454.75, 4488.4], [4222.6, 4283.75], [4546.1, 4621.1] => 0.04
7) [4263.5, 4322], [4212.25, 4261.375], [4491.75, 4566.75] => 0.13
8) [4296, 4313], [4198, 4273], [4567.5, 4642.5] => 0.35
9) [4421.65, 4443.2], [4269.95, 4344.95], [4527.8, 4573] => -0.07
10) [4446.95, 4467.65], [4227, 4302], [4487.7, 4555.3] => 0.11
